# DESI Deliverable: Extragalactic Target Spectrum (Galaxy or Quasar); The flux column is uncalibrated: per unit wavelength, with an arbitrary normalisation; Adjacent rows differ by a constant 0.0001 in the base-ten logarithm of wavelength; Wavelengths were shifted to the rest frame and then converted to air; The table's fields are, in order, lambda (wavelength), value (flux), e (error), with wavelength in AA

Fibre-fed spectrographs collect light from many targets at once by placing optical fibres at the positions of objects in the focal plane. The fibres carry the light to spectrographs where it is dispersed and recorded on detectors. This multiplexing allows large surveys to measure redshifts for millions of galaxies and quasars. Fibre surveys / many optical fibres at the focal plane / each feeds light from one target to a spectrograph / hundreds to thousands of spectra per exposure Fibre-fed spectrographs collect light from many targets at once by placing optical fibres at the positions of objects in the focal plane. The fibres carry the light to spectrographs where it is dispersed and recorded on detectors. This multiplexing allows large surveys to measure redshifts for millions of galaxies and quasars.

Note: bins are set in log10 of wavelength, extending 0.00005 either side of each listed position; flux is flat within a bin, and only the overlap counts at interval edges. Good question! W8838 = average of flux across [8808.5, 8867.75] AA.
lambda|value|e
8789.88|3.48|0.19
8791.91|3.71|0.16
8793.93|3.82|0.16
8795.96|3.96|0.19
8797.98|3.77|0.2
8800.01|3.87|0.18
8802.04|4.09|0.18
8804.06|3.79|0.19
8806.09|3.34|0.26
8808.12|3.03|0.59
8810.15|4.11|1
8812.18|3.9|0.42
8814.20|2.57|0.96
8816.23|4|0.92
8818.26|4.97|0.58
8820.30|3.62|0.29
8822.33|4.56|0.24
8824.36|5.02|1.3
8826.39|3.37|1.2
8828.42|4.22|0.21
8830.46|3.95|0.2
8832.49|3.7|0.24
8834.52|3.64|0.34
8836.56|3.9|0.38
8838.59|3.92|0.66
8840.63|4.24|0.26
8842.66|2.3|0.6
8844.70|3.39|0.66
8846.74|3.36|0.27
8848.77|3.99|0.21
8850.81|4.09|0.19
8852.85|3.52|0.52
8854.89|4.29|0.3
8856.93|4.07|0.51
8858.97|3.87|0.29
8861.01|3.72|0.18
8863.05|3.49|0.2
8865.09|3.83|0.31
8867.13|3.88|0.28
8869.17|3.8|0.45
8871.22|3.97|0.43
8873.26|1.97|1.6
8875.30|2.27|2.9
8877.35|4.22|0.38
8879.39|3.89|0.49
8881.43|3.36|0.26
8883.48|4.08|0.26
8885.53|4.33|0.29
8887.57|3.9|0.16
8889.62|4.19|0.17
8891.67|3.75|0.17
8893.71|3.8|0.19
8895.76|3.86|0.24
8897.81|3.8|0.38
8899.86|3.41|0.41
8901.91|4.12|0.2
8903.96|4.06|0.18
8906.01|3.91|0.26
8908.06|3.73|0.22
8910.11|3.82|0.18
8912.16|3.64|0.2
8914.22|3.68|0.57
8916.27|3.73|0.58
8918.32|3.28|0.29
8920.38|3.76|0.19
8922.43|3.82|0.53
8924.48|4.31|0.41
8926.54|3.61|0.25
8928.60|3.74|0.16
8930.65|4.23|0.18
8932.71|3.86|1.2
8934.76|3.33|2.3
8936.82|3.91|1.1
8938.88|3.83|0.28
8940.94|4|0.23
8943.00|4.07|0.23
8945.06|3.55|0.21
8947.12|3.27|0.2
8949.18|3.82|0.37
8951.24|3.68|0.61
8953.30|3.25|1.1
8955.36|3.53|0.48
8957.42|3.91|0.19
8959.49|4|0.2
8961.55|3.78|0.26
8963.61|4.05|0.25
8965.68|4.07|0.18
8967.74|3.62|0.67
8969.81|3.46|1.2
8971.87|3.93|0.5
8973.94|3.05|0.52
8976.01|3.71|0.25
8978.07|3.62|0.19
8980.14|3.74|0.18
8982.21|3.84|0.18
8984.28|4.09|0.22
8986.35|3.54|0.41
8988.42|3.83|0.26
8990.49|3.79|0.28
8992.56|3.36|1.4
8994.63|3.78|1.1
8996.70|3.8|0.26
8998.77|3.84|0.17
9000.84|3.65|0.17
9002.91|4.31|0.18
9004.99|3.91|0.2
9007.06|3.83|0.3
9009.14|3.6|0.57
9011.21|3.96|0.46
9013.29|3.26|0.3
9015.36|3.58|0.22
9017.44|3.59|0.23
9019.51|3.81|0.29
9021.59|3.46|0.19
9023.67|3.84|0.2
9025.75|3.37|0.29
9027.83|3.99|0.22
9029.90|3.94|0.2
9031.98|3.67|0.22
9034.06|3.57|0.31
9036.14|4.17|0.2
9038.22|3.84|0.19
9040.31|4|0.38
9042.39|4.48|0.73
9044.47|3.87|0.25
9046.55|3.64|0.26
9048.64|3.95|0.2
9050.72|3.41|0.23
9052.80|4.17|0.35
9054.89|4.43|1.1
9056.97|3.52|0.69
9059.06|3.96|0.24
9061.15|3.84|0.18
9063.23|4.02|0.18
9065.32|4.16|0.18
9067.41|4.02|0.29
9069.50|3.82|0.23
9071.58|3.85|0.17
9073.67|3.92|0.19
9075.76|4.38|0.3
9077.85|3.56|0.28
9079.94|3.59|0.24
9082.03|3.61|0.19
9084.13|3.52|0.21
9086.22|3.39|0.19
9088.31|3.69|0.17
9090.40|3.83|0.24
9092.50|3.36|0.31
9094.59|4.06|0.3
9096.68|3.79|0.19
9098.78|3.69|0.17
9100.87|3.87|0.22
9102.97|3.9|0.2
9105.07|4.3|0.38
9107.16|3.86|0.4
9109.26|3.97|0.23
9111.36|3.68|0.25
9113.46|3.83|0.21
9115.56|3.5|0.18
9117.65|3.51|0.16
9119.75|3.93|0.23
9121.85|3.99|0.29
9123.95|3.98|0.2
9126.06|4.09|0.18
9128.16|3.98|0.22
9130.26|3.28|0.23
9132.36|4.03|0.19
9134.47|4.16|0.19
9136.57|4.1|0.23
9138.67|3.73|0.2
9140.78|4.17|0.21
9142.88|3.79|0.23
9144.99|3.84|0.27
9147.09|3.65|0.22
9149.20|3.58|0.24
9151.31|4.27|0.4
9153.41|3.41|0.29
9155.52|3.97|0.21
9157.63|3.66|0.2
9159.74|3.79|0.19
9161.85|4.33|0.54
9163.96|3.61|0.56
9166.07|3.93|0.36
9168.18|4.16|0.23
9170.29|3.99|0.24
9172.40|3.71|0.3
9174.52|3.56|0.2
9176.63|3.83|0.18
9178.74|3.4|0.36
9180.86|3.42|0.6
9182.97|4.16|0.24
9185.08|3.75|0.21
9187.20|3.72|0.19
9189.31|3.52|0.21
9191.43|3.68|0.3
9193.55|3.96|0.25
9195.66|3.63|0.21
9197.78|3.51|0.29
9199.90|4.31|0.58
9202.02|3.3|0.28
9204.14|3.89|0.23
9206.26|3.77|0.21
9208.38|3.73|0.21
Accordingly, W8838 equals 3.84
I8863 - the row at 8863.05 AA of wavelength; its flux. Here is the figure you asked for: 3.49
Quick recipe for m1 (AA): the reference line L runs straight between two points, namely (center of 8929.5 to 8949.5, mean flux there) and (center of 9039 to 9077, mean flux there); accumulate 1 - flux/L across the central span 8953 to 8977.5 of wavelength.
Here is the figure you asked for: 0.7 AA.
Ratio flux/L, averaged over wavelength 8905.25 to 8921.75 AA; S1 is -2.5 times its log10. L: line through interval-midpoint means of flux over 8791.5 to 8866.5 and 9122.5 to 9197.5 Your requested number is 0.035 mag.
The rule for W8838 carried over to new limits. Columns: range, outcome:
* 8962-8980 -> 3.69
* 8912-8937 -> 3.76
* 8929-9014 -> 3.75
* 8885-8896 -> 3.97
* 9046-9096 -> 3.82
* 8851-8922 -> 3.74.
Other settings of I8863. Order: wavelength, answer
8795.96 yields 3.96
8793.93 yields 3.82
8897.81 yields 3.8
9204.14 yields 3.89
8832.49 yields 3.7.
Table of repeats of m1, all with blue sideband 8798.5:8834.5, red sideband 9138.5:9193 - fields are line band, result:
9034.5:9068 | -1.2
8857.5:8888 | 1.8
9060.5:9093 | 0.2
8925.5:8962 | 1.0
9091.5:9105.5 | -0.1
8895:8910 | 0.1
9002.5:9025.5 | 0.7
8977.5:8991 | 0.2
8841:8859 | 1.0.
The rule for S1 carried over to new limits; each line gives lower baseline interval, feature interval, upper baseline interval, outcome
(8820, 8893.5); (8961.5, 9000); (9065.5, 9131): 0.02 mag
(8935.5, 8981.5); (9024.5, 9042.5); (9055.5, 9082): -0.01 mag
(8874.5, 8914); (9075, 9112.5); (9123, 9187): 0.02 mag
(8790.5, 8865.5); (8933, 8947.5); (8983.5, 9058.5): 0.02 mag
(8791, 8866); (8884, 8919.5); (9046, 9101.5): 0.00 mag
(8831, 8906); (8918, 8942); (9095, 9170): -0.02 mag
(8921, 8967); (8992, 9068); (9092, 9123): 0.00 mag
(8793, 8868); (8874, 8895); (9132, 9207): 0.02 mag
